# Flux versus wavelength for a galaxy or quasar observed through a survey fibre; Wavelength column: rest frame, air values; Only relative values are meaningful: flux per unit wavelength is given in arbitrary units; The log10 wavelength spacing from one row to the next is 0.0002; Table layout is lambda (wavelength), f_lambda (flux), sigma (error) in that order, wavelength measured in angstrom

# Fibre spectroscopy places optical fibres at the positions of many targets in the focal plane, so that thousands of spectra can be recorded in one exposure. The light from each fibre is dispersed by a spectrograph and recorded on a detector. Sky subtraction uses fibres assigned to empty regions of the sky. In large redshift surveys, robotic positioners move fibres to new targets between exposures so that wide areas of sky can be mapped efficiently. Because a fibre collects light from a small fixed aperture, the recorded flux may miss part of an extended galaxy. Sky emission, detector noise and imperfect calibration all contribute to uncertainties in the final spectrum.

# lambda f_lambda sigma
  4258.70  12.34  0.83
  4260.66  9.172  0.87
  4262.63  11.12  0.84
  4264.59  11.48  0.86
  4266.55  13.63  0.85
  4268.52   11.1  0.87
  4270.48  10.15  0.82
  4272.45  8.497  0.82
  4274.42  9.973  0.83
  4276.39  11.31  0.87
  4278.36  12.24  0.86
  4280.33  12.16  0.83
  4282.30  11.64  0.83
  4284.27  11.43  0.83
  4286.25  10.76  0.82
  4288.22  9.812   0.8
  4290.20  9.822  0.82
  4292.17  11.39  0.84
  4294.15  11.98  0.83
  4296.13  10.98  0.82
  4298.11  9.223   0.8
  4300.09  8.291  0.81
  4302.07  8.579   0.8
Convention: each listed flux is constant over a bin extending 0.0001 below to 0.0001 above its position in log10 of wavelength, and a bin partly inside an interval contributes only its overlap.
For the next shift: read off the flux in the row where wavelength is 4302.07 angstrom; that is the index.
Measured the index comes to 8.579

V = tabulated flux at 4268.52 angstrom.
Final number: 11.1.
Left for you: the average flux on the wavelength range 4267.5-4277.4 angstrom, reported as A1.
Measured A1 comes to 10.2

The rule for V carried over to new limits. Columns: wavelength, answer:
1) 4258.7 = 12.34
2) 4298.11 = 9.223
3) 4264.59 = 11.48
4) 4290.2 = 9.822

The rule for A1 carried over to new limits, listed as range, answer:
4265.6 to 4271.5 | 11.6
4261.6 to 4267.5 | 12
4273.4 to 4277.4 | 10.6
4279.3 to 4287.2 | 11.5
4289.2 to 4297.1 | 11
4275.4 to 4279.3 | 11.8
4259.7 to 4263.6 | 10.1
